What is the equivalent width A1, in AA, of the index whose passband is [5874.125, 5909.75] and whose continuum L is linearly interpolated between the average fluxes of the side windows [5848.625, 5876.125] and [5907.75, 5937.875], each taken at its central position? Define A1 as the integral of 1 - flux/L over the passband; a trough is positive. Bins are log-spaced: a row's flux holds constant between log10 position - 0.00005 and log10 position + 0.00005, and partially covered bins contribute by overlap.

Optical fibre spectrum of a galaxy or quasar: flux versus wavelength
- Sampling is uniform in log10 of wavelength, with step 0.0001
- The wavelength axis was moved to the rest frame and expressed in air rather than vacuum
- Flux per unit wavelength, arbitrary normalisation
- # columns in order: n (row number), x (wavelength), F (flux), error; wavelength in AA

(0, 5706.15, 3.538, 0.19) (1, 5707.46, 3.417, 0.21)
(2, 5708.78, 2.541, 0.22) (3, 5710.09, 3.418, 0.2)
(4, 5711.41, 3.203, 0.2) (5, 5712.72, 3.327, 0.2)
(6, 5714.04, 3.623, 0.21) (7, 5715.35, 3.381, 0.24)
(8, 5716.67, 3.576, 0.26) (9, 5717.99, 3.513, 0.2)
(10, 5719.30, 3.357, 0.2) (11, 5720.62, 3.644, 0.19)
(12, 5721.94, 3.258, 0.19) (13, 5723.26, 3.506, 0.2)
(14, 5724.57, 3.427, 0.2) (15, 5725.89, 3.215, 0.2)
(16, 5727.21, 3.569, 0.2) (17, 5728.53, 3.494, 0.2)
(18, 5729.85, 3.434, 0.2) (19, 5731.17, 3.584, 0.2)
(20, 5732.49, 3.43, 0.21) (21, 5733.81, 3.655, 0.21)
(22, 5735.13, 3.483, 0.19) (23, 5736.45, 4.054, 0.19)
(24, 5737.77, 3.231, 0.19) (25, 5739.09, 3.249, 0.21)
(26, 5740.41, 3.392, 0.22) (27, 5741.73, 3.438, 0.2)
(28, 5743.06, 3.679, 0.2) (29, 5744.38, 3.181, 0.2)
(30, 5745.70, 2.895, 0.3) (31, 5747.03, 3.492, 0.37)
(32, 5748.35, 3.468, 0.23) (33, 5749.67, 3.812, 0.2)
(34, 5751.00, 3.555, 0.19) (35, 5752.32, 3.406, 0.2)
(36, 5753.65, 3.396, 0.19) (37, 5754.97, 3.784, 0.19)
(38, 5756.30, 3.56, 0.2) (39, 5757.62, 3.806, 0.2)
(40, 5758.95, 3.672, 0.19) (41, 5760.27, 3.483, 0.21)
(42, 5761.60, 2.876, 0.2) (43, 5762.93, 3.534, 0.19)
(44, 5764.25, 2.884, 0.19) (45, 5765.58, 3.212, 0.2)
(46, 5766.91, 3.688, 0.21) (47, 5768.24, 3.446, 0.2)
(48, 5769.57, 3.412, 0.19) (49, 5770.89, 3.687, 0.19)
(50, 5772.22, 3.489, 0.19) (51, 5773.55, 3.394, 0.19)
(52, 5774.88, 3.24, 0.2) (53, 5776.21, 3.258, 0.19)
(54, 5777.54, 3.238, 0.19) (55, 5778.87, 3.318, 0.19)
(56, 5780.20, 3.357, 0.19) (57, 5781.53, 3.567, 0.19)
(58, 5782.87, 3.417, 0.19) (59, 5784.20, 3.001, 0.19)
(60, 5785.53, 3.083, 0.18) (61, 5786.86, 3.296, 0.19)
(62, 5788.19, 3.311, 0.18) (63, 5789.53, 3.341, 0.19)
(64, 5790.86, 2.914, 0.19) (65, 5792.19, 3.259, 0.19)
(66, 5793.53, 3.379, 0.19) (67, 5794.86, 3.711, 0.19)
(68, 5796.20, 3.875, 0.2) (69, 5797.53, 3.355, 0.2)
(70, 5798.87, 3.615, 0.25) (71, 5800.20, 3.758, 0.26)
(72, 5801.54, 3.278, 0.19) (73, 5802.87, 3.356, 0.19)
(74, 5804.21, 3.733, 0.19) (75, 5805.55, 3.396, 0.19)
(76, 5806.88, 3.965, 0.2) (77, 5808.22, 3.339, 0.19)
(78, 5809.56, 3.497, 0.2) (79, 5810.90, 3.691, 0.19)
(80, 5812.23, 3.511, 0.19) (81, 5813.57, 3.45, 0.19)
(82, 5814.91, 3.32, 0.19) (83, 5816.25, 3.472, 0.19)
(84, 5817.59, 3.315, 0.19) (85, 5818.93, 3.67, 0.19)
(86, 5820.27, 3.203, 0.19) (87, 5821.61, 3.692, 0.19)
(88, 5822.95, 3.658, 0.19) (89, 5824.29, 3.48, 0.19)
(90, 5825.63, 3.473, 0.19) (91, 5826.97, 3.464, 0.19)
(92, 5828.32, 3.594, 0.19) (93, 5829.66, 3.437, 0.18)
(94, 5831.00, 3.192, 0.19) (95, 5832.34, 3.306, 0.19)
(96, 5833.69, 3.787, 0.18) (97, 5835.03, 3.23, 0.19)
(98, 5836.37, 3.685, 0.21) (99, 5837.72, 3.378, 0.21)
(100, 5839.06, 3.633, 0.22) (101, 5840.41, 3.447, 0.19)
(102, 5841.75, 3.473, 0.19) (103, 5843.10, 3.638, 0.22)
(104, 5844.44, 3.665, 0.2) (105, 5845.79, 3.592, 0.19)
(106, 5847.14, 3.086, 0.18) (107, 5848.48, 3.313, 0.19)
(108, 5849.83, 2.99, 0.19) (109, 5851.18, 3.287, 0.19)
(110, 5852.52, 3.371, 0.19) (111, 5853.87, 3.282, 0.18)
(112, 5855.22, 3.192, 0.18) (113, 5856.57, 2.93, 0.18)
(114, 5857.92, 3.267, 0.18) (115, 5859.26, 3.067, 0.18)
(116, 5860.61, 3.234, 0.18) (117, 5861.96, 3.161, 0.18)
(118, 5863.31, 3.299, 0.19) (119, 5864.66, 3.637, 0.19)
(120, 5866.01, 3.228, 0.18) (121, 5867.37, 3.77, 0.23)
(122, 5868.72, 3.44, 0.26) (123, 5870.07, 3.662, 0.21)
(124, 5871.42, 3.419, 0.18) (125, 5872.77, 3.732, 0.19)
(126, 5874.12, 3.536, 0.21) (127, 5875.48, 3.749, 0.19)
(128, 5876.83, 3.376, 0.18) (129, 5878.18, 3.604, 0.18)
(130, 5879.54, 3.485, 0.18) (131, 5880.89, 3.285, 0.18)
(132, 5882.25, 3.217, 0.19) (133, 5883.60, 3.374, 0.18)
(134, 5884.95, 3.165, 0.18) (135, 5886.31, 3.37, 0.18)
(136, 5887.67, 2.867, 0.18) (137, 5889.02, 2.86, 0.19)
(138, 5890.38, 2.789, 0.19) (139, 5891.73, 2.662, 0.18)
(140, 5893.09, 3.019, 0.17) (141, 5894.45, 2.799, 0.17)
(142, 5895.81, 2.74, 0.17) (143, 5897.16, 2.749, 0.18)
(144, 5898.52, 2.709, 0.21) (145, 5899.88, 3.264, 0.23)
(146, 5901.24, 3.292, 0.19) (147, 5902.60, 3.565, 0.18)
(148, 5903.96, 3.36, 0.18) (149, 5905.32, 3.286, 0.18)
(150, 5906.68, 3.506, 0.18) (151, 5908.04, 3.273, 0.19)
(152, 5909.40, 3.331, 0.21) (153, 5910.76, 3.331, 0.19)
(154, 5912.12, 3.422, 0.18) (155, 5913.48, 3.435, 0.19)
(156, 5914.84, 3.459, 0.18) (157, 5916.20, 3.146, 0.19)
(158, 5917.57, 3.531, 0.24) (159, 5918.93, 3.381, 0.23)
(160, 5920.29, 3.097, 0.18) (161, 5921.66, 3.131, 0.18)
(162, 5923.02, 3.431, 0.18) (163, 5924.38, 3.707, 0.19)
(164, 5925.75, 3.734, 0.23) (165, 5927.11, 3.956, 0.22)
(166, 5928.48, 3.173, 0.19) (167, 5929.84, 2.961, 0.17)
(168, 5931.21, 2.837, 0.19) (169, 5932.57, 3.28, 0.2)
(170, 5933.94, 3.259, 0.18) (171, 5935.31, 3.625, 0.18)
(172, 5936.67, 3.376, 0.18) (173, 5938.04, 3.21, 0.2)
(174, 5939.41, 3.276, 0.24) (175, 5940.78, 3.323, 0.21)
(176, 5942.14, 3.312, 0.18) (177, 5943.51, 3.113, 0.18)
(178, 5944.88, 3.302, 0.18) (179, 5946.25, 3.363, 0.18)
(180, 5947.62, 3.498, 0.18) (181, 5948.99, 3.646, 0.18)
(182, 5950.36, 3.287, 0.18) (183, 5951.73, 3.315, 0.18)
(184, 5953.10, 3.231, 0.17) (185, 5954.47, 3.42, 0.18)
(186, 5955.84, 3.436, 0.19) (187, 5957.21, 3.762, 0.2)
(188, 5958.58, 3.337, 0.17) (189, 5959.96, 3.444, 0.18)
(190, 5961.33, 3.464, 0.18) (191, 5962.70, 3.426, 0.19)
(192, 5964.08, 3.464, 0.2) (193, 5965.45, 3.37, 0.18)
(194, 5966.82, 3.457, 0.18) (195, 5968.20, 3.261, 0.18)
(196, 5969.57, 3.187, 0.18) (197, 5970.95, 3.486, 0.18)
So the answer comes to 1.8 AA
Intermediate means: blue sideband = 3.36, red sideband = 3.36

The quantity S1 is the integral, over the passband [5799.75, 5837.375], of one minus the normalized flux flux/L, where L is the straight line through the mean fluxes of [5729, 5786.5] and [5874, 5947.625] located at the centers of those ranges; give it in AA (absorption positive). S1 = -1.5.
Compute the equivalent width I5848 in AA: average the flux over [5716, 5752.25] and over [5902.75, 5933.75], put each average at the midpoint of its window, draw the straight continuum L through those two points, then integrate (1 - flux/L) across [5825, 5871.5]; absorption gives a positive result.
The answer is 0.11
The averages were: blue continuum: 3.47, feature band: 3.39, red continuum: 3.36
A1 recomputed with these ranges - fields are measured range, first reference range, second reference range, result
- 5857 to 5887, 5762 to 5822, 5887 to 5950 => -0.9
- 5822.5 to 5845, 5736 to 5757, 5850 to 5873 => -0.9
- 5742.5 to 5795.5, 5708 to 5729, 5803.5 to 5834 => 0.8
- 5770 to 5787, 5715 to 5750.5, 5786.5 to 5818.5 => 0.6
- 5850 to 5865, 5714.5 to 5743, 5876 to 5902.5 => -0.3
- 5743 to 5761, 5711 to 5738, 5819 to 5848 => -0.1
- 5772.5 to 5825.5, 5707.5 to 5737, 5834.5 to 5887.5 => -0.3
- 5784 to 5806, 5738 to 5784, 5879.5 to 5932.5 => -0.2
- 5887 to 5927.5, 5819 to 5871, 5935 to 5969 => 2.0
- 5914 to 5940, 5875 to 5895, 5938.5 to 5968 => -0.3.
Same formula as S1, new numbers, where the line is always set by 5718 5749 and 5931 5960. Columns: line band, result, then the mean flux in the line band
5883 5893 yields 1.09 AA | 3.01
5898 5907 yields 0.23 AA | 3.28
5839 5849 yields -0.23 AA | 3.47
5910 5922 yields 0.12 AA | 3.33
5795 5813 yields -0.83 AA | 3.57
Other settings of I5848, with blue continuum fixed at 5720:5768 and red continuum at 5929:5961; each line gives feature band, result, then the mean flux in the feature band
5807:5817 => -0.23 AA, 3.49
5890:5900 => 1.62 AA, 2.82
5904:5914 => -0.04 AA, 3.37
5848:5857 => 0.50 AA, 3.2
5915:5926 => -0.12 AA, 3.38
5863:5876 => -0.67 AA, 3.55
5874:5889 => 0.15 AA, 3.34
